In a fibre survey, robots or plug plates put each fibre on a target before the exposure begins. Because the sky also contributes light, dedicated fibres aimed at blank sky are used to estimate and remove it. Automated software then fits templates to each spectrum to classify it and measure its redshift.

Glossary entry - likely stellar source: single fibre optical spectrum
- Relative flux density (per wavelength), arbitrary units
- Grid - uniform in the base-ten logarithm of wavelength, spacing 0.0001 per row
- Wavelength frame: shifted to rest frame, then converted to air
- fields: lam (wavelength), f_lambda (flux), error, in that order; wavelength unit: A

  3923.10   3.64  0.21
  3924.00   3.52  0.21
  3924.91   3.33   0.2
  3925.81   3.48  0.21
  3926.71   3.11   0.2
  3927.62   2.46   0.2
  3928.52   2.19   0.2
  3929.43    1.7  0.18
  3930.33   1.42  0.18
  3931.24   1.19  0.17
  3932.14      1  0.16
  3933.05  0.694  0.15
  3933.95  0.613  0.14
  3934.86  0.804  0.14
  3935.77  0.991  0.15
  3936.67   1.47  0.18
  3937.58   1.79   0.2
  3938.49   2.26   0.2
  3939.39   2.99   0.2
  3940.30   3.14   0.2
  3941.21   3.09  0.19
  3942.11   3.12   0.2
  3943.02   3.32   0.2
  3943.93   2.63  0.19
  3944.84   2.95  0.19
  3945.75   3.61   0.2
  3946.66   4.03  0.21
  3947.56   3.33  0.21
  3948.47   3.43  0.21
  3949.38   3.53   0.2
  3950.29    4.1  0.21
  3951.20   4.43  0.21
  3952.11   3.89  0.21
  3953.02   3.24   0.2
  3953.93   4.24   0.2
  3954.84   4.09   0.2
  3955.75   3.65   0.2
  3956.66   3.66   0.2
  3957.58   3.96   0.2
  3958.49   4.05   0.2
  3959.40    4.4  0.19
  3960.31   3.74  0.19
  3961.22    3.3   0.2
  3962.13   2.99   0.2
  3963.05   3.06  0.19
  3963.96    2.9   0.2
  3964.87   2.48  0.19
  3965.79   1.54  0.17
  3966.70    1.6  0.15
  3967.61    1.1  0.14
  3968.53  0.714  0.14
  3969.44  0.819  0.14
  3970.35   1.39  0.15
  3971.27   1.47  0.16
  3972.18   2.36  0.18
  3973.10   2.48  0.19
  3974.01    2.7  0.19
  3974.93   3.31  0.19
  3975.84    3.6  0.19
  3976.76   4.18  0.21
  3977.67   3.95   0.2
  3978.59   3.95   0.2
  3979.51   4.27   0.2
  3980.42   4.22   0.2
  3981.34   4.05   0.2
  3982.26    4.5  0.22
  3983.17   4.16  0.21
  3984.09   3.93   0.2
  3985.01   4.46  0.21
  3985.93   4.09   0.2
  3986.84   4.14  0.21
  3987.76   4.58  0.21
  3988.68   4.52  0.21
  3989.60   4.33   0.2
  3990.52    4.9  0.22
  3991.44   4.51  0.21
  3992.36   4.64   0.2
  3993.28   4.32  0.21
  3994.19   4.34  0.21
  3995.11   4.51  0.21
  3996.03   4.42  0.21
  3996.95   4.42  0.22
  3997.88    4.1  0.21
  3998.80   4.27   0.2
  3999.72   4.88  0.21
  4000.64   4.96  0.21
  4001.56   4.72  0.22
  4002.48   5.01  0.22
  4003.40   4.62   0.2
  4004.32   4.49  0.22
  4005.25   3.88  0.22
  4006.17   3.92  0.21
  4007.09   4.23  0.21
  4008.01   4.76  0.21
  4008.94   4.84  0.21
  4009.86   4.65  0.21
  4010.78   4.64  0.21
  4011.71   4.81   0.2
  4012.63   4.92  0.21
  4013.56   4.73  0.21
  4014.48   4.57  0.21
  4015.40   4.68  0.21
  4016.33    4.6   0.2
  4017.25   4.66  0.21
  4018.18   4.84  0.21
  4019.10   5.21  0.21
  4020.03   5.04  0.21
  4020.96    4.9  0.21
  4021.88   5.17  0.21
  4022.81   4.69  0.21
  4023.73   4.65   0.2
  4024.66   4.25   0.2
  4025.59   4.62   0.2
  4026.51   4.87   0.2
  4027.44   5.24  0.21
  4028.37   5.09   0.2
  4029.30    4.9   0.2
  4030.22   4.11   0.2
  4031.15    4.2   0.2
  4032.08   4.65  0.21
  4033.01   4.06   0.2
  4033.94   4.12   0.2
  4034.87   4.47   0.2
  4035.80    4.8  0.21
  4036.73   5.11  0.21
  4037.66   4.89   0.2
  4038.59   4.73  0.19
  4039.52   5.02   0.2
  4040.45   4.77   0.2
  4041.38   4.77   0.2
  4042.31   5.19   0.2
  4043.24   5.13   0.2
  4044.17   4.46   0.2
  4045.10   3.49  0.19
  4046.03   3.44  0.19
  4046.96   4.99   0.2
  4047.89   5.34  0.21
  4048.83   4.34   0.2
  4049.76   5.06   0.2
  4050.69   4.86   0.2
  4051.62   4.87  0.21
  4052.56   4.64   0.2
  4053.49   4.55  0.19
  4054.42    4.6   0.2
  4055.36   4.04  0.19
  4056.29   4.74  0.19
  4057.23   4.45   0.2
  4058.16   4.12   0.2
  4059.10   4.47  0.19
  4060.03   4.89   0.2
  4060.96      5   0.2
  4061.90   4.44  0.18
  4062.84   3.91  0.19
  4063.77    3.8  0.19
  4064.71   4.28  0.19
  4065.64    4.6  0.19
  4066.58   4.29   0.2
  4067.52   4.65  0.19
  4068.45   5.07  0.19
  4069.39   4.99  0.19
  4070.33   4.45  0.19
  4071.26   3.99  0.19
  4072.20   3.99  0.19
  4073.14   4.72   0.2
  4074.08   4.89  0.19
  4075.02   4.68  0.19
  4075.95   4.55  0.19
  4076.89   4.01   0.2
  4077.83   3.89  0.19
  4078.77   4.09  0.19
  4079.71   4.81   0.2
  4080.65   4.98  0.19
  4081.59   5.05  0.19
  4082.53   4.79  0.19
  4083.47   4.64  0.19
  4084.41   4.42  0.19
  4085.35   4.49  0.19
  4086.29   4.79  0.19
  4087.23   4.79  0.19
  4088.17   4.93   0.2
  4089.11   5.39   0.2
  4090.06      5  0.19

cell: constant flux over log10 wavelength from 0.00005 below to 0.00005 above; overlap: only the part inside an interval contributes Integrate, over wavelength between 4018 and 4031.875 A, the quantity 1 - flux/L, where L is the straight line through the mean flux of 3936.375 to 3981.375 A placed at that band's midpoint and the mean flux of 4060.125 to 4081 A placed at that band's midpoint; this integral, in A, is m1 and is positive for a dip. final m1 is -3.1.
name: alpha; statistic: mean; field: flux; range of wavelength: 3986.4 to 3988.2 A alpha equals 4.36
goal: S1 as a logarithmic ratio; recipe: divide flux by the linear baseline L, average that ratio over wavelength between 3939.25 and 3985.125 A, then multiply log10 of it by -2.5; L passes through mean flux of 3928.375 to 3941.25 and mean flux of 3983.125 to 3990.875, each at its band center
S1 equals -0.13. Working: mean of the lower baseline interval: 1.63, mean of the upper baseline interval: 4.34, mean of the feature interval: 3.25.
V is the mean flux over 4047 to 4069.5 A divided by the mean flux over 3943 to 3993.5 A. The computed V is 1.3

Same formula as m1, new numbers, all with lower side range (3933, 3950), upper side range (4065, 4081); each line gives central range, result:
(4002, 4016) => -4.0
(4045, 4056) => -1.0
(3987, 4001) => -4.8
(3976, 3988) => -3.8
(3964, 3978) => 3.6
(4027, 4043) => -3.1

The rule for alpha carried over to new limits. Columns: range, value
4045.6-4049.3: 4.54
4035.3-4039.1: 4.88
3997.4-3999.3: 4.18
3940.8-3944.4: 3.04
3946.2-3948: 3.7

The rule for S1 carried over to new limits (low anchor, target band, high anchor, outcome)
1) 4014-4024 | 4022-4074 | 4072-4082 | 0.02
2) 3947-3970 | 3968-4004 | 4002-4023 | 0.03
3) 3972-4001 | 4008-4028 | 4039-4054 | -0.09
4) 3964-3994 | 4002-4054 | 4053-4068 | -0.17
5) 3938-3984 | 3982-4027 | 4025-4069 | -0.17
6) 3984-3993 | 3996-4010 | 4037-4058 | -0.01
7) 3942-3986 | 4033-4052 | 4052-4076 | -0.11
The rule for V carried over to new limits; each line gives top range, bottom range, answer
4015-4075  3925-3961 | 1.61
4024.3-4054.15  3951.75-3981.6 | 1.52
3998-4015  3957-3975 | 1.83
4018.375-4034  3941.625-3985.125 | 1.45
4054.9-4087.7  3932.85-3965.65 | 1.47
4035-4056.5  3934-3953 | 1.61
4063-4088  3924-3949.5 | 1.87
